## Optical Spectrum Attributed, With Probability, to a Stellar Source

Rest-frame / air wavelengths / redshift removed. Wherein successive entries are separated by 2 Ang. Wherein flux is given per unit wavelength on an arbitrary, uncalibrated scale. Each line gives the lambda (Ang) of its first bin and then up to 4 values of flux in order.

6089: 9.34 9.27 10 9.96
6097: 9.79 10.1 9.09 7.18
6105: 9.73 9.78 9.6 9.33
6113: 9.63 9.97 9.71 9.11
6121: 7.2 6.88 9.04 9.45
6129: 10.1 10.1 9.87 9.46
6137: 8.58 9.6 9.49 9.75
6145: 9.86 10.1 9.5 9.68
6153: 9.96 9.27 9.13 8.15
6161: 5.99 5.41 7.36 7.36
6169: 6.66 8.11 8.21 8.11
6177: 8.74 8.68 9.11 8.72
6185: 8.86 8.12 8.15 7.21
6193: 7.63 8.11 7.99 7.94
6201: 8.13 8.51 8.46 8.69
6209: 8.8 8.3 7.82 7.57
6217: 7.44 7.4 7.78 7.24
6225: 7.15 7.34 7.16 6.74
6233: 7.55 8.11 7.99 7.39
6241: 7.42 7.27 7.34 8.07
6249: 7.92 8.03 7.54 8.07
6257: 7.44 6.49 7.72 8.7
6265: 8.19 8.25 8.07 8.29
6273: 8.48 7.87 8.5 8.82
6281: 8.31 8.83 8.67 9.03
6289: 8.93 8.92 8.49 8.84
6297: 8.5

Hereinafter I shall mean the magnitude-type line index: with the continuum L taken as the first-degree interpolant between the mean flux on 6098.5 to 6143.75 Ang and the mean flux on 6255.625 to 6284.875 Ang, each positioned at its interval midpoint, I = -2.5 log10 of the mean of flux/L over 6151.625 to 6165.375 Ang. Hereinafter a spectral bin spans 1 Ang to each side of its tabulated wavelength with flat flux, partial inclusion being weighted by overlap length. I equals 0.129 mag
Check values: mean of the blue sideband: 9.24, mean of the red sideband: 8.15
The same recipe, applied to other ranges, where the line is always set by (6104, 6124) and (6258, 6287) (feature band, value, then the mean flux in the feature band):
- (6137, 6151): -0.08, 9.63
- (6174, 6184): 0.01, 8.67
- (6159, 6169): 0.30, 6.71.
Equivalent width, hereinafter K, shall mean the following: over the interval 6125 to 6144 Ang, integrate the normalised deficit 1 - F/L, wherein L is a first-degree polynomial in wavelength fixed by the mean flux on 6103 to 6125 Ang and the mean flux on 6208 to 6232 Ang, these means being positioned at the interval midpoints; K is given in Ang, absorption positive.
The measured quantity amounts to -1.8 Ang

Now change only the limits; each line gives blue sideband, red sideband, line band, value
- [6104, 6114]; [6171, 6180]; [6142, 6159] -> -1.4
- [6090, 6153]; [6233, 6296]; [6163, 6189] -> 2.5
